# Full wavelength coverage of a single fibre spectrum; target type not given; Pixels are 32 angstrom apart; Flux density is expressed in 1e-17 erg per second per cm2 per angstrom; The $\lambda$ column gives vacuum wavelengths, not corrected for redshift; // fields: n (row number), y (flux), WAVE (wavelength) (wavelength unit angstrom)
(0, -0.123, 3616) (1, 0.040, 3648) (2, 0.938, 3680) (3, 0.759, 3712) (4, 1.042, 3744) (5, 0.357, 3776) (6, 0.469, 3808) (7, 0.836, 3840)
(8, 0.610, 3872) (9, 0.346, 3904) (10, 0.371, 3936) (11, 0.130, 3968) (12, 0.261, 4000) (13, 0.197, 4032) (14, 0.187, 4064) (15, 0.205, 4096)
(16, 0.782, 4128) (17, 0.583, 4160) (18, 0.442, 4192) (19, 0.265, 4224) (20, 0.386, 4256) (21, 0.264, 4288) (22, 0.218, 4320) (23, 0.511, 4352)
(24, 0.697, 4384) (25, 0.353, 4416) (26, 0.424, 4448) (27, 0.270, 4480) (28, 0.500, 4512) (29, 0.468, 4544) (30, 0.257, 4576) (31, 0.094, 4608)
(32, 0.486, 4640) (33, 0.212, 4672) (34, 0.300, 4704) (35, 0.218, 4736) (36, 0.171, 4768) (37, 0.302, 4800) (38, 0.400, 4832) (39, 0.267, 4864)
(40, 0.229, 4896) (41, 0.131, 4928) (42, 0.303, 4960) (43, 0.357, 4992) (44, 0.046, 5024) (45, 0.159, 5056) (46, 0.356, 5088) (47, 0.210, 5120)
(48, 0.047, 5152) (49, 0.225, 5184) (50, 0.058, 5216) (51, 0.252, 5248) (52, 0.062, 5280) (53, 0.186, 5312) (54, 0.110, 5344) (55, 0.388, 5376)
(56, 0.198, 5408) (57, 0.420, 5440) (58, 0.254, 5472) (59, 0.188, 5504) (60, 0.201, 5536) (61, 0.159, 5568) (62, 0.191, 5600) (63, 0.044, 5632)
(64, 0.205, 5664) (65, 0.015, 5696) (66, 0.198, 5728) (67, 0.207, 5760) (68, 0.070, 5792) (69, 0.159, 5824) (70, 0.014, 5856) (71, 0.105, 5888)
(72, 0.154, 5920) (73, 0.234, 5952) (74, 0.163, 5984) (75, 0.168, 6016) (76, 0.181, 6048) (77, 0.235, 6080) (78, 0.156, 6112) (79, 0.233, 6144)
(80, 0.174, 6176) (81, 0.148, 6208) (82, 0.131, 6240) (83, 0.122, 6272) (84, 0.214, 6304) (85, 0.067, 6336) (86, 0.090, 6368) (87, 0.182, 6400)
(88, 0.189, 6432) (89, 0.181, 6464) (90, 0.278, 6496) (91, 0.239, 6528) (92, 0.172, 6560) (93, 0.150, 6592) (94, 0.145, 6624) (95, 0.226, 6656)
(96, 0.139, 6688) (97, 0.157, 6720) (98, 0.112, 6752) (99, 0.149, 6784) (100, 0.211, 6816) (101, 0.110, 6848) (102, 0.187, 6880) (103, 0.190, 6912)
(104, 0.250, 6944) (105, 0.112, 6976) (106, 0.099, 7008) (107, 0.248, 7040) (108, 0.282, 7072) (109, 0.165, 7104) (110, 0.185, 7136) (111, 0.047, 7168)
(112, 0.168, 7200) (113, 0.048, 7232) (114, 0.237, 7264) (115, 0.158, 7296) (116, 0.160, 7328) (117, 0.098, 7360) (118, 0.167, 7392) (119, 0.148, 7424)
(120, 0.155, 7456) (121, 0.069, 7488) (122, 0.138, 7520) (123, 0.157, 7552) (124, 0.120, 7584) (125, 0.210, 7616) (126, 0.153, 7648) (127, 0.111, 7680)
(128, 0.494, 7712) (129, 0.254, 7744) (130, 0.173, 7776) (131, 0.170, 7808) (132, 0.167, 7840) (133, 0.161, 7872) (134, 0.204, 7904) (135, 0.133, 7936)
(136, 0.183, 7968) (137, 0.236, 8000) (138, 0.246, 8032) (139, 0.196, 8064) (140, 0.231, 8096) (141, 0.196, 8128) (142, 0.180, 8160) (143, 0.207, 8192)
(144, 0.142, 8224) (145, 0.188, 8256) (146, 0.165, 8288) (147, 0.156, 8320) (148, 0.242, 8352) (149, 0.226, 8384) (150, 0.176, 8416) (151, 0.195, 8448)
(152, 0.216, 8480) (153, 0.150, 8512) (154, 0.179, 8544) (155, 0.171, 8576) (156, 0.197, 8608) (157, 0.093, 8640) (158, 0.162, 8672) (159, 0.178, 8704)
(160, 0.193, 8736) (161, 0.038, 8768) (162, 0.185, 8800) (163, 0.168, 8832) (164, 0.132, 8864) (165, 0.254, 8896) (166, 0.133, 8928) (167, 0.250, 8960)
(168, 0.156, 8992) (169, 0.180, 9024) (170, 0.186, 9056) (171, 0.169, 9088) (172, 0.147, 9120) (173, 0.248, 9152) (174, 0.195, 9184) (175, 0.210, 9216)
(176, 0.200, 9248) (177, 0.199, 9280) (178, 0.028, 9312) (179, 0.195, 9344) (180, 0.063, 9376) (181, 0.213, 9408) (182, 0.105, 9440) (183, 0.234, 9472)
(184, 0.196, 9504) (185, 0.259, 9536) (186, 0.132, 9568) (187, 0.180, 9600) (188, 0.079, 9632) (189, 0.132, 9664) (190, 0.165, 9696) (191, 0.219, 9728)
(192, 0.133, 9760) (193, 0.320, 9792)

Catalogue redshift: 1.070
